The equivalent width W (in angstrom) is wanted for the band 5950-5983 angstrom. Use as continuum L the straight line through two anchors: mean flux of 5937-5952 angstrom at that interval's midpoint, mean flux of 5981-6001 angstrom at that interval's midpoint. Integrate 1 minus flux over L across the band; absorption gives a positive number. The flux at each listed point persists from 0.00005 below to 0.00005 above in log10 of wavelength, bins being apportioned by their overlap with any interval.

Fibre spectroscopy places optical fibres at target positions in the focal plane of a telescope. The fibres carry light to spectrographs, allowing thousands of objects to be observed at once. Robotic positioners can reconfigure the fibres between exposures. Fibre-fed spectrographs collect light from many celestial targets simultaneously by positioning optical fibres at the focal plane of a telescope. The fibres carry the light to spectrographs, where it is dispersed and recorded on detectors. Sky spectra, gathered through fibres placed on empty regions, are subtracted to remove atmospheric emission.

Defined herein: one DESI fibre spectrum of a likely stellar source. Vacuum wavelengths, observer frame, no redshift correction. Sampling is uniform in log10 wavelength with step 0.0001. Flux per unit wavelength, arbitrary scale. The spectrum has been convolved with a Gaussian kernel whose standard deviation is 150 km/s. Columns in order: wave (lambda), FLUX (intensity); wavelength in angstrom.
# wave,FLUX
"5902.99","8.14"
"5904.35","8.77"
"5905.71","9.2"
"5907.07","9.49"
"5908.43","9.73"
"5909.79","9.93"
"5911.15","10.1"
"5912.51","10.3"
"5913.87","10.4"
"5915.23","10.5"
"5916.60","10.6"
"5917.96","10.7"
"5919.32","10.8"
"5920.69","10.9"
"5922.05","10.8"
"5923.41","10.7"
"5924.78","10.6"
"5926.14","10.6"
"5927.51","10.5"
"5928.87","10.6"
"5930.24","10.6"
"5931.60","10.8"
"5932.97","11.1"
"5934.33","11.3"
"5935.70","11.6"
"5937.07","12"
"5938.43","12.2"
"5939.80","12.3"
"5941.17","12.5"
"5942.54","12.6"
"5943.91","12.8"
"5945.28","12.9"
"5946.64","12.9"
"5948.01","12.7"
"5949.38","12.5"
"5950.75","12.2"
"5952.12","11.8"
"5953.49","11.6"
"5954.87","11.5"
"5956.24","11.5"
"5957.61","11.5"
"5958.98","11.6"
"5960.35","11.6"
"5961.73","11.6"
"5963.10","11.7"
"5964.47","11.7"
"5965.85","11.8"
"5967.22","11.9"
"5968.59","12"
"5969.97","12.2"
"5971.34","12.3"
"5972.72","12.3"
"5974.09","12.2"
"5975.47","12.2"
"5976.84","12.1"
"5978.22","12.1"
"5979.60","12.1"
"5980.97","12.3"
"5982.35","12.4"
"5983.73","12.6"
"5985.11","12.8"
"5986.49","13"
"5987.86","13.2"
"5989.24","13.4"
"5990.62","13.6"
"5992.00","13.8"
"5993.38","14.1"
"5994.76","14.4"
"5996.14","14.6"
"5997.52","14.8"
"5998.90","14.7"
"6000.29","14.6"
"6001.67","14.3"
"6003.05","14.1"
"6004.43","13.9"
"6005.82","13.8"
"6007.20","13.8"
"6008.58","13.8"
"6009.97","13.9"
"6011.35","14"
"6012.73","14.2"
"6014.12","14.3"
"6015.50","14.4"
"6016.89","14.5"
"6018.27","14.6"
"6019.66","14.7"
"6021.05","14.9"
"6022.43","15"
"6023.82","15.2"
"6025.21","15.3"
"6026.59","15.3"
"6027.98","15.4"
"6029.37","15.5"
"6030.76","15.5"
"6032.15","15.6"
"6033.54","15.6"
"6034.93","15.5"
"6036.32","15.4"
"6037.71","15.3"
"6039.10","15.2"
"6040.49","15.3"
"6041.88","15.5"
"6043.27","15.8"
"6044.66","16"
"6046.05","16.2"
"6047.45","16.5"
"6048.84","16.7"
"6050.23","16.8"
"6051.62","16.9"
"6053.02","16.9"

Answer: 2.9 angstrom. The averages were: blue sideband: 12.5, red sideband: 13.7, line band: 11.9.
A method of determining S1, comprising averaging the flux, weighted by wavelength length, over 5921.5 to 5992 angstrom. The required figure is 12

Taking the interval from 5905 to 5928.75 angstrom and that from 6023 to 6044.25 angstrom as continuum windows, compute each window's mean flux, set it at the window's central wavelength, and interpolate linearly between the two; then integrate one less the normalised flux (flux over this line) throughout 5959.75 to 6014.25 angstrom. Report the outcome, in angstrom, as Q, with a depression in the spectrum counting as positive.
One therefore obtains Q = 1.3 angstrom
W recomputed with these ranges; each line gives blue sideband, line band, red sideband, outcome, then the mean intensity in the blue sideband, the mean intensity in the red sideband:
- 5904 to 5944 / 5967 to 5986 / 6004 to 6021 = 0.8 angstrom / 10.8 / 14.2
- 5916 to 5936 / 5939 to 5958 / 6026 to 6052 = -0.8 angstrom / 10.8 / 15.8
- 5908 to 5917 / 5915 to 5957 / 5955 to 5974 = -2.2 angstrom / 10.2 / 11.8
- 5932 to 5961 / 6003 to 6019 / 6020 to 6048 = 0.5 angstrom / 12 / 15.5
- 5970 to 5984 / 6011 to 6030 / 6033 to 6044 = -0.4 angstrom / 12.2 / 15.5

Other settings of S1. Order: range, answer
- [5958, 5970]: 11.8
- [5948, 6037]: 13.4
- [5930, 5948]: 12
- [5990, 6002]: 14.3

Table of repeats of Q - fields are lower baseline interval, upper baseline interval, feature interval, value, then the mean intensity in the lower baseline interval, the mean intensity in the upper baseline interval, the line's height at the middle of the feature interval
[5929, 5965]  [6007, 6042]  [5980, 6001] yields 0.0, 11.9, 14.9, 13.6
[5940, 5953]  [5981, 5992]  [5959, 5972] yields 0.9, 12.5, 13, 12.8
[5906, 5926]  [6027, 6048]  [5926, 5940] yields -0.1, 10.4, 15.6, 11.1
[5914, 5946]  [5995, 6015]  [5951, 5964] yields 0.8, 11.3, 14.2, 12.4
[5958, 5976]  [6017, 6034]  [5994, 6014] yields -0.3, 11.9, 15.2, 14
